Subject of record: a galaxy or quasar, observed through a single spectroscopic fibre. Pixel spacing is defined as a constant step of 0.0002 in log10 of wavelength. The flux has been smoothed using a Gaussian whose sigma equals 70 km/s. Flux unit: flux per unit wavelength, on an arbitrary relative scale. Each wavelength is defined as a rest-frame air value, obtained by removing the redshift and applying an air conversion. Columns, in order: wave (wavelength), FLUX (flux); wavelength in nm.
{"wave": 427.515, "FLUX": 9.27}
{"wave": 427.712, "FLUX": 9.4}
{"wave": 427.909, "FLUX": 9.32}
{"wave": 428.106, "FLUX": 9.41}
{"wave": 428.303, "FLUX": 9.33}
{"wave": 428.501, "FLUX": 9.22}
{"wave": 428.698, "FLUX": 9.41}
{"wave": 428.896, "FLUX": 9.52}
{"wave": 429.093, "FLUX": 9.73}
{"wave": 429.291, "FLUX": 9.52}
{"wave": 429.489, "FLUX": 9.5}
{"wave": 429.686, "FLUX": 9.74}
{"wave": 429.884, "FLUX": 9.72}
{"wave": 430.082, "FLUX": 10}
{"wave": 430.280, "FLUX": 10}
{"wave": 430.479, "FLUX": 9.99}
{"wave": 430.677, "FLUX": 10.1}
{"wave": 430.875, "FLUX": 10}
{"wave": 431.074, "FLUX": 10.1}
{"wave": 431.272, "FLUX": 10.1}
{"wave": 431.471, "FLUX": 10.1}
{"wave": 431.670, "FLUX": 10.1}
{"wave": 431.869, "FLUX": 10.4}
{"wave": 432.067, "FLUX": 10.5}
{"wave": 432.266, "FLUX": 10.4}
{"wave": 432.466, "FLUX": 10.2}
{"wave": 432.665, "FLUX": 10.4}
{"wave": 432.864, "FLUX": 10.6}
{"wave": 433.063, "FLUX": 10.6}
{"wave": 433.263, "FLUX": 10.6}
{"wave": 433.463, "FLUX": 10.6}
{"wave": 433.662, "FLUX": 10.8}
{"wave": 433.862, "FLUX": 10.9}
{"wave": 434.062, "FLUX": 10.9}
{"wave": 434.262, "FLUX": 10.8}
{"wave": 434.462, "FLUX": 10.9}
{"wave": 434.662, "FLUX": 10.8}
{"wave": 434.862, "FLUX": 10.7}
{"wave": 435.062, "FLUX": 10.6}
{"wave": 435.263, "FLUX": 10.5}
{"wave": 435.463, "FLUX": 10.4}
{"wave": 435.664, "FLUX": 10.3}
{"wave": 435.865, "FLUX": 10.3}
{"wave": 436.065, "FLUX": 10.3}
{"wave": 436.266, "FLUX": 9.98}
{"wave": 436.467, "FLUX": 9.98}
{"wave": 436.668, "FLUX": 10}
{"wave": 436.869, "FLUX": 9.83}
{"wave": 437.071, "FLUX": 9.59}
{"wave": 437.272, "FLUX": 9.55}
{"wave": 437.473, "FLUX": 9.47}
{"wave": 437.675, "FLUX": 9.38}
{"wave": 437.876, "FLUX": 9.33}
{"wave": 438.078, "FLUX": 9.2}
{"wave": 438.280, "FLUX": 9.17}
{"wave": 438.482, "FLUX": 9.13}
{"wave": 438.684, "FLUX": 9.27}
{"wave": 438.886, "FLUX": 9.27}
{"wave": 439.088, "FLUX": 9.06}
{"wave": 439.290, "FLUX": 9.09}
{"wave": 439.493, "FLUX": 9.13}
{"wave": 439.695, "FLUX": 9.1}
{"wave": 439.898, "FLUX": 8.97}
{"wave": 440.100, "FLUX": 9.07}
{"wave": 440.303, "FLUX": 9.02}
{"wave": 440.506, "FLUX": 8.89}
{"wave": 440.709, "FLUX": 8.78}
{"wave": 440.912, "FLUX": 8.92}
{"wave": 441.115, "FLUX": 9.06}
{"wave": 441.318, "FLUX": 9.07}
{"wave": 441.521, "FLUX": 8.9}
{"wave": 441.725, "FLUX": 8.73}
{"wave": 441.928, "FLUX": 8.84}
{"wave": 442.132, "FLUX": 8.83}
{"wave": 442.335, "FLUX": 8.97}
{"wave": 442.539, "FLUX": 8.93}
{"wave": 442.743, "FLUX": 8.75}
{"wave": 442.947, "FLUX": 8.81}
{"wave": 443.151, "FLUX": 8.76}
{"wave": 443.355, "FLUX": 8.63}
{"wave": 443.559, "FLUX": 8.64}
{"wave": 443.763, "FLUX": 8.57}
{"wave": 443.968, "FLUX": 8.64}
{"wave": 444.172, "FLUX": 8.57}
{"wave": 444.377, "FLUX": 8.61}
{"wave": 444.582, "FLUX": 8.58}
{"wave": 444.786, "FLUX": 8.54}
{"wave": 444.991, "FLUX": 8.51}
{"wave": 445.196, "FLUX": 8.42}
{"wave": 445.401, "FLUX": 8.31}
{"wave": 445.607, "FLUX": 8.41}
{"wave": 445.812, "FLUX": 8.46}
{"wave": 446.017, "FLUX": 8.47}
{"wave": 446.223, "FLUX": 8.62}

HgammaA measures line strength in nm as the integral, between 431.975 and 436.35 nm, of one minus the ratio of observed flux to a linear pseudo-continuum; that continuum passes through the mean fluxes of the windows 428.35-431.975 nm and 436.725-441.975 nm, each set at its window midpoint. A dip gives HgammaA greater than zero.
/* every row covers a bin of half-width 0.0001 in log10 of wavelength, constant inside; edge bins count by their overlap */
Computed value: -0.46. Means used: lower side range 9.84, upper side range 9.16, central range 10.6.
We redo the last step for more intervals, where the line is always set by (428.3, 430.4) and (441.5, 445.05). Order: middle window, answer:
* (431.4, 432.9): -0.14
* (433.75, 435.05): -0.21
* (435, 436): -0.13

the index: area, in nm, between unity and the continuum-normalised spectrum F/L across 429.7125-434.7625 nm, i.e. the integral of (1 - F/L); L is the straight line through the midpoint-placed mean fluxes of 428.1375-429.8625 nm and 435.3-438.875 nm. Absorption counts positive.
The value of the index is -0.414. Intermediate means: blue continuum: 9.5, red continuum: 9.72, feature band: 10.4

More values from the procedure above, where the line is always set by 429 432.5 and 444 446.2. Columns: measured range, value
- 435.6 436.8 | -0.09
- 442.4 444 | -0.01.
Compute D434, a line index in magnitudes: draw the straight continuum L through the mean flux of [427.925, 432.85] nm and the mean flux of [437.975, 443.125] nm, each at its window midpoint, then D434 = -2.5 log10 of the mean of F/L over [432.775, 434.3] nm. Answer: -0.12 mag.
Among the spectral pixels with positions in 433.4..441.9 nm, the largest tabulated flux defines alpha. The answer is 10.9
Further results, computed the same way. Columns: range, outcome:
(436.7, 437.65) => 9.83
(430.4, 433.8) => 10.8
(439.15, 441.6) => 9.13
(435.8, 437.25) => 10.3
